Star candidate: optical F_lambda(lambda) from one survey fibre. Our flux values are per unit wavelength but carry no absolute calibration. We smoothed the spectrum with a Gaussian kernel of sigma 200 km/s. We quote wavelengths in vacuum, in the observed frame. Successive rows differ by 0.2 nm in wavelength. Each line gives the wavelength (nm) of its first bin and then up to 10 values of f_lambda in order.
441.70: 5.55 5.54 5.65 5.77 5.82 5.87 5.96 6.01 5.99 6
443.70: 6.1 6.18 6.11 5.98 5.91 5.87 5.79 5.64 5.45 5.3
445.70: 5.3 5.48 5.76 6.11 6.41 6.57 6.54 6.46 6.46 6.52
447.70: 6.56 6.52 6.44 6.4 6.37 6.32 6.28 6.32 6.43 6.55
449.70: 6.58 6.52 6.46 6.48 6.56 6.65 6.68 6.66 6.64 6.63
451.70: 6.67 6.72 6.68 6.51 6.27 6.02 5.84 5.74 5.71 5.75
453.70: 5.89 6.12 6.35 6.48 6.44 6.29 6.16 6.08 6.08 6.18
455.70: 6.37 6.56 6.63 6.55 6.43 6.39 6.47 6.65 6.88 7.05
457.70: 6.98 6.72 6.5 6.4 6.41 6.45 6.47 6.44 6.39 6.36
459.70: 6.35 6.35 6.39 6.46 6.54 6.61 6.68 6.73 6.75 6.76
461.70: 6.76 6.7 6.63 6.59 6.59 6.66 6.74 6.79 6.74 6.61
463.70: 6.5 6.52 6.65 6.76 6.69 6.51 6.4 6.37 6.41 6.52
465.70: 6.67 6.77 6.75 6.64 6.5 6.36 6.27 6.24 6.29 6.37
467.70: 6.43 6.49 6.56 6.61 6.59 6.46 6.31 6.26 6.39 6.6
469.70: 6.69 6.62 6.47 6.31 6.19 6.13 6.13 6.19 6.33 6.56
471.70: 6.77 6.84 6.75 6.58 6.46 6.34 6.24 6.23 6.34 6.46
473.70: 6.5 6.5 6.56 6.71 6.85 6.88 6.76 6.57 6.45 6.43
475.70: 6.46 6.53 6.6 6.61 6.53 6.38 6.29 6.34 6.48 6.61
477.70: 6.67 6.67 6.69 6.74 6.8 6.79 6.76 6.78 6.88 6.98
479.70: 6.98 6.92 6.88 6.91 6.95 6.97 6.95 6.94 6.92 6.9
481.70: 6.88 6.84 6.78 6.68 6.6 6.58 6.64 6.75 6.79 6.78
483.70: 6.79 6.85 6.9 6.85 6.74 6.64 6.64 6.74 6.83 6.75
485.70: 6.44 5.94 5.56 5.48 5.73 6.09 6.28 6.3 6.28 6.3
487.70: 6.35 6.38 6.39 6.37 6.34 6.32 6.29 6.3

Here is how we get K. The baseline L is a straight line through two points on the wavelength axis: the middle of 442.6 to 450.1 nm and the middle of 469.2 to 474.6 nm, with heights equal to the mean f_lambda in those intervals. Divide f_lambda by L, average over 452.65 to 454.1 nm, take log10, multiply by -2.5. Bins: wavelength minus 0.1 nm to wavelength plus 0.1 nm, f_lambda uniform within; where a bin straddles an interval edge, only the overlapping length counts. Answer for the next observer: 0.06 mag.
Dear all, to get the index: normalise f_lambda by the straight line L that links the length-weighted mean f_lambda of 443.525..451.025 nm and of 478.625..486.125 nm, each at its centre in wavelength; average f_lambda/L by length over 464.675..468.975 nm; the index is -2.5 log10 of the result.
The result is 0.01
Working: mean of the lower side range 6.22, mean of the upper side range 6.76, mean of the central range 6.48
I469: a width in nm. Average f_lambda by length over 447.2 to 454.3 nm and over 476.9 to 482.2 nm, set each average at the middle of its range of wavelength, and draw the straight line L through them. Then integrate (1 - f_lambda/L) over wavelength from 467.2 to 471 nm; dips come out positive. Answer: 0.13 nm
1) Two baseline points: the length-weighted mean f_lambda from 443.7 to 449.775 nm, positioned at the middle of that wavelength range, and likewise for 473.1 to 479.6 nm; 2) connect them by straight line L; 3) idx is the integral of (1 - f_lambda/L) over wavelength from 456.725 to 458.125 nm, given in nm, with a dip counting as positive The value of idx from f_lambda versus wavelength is -0.10 nm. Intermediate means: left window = 6.15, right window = 6.61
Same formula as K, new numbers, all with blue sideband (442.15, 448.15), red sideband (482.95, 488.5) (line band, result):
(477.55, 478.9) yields -0.06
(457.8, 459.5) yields -0.05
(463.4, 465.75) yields -0.06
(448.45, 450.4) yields -0.06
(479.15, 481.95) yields -0.09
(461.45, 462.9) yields -0.08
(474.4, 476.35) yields -0.05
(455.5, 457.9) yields -0.08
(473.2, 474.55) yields -0.04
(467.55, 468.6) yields -0.05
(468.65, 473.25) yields -0.02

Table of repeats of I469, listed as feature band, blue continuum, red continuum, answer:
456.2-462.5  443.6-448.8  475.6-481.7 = -0.219 nm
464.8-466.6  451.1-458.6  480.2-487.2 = -0.024 nm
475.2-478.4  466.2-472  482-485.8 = 0.027 nm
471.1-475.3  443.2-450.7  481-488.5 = -0.081 nm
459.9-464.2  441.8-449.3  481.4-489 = -0.272 nm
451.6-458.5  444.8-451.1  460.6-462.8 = 0.115 nm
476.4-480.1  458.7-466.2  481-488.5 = -0.081 nm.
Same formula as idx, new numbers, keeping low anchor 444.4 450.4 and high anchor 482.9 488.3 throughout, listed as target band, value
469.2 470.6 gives -0.027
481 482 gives -0.074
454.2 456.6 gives -0.041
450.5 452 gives -0.106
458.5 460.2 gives -0.035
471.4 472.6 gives -0.057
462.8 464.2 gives -0.078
